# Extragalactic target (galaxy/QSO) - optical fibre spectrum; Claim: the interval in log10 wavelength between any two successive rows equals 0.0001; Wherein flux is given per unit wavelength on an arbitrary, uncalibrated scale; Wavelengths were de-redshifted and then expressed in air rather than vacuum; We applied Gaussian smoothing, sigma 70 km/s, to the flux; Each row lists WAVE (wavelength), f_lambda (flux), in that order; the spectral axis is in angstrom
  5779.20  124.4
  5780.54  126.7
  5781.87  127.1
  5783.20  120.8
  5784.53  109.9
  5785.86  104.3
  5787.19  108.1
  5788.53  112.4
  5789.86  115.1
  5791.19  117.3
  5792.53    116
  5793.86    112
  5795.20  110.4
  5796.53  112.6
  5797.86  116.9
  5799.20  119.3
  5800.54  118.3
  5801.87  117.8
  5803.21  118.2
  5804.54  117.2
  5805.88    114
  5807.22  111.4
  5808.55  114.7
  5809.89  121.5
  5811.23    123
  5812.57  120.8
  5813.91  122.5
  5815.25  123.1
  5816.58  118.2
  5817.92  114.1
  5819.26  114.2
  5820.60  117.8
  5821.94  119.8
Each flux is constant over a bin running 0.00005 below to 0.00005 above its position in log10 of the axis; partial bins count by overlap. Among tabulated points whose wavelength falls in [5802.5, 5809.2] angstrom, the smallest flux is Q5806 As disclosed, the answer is 111.4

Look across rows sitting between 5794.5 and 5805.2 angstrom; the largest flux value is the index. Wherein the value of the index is 119.3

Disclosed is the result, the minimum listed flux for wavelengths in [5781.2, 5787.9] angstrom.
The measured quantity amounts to 104.3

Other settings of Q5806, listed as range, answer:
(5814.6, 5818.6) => 114.1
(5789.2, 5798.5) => 110.4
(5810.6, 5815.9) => 120.8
